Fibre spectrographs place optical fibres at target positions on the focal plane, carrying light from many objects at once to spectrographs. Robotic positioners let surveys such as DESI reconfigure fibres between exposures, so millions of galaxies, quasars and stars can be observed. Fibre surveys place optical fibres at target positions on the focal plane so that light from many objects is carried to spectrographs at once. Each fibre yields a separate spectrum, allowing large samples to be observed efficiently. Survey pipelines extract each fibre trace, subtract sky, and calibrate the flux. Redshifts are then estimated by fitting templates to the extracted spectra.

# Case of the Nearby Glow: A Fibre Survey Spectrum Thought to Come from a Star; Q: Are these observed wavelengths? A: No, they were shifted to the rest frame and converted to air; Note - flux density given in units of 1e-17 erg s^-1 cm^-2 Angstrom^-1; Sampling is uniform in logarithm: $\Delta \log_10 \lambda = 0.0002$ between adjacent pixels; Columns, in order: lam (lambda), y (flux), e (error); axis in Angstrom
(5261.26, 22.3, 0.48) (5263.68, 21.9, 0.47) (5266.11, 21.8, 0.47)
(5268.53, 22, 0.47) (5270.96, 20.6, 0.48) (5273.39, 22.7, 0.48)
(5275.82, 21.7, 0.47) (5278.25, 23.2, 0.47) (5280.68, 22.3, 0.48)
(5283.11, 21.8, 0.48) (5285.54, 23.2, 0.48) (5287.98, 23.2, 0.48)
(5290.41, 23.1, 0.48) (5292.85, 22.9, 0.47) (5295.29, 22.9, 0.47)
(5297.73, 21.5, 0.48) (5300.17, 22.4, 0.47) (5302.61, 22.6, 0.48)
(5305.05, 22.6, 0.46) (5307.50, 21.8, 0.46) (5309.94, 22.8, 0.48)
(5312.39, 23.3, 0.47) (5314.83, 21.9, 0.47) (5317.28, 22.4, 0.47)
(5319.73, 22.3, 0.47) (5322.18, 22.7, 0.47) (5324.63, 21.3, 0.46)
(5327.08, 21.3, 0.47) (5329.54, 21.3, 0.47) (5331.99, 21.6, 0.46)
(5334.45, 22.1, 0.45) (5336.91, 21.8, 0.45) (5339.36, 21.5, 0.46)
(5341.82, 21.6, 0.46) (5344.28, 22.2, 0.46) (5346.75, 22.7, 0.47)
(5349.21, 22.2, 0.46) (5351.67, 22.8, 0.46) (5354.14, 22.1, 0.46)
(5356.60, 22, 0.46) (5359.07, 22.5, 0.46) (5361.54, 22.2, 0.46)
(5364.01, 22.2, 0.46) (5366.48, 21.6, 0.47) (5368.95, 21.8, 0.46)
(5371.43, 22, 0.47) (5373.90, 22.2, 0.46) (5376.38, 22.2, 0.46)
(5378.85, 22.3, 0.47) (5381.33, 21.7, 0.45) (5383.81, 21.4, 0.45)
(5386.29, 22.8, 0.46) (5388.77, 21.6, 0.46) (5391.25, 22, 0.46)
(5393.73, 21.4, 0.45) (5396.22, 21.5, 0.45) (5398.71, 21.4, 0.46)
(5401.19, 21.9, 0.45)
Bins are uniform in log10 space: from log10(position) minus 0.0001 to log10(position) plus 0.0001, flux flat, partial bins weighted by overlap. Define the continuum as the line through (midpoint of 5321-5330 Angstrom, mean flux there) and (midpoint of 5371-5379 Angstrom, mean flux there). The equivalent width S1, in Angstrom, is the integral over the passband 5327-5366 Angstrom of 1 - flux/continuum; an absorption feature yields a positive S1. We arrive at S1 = -0.2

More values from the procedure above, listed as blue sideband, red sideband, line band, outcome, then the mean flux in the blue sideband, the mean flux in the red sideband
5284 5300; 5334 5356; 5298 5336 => 0.5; 22.8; 22.1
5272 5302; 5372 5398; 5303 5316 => 0.0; 22.6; 21.9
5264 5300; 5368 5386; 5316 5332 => 0.2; 22.3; 22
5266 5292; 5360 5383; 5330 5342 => 0.2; 22.4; 22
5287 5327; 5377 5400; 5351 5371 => -0.1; 22.4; 21.8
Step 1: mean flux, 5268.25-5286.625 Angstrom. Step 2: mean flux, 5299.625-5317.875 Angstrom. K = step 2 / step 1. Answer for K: 1.01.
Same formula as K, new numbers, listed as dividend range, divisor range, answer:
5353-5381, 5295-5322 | 0.99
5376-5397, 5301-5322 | 0.97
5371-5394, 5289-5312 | 0.98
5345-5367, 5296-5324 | 1.00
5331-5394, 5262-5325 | 0.99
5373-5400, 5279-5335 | 0.98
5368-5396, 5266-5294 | 0.98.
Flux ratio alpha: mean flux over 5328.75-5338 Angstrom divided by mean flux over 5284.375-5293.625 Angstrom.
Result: 0.9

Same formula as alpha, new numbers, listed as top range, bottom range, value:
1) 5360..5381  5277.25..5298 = 0.97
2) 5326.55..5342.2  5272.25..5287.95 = 0.96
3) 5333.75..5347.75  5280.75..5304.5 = 0.97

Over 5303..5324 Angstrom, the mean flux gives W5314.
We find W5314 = 22.4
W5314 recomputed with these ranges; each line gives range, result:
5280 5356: 22.3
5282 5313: 22.6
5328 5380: 22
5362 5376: 22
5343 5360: 22.3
